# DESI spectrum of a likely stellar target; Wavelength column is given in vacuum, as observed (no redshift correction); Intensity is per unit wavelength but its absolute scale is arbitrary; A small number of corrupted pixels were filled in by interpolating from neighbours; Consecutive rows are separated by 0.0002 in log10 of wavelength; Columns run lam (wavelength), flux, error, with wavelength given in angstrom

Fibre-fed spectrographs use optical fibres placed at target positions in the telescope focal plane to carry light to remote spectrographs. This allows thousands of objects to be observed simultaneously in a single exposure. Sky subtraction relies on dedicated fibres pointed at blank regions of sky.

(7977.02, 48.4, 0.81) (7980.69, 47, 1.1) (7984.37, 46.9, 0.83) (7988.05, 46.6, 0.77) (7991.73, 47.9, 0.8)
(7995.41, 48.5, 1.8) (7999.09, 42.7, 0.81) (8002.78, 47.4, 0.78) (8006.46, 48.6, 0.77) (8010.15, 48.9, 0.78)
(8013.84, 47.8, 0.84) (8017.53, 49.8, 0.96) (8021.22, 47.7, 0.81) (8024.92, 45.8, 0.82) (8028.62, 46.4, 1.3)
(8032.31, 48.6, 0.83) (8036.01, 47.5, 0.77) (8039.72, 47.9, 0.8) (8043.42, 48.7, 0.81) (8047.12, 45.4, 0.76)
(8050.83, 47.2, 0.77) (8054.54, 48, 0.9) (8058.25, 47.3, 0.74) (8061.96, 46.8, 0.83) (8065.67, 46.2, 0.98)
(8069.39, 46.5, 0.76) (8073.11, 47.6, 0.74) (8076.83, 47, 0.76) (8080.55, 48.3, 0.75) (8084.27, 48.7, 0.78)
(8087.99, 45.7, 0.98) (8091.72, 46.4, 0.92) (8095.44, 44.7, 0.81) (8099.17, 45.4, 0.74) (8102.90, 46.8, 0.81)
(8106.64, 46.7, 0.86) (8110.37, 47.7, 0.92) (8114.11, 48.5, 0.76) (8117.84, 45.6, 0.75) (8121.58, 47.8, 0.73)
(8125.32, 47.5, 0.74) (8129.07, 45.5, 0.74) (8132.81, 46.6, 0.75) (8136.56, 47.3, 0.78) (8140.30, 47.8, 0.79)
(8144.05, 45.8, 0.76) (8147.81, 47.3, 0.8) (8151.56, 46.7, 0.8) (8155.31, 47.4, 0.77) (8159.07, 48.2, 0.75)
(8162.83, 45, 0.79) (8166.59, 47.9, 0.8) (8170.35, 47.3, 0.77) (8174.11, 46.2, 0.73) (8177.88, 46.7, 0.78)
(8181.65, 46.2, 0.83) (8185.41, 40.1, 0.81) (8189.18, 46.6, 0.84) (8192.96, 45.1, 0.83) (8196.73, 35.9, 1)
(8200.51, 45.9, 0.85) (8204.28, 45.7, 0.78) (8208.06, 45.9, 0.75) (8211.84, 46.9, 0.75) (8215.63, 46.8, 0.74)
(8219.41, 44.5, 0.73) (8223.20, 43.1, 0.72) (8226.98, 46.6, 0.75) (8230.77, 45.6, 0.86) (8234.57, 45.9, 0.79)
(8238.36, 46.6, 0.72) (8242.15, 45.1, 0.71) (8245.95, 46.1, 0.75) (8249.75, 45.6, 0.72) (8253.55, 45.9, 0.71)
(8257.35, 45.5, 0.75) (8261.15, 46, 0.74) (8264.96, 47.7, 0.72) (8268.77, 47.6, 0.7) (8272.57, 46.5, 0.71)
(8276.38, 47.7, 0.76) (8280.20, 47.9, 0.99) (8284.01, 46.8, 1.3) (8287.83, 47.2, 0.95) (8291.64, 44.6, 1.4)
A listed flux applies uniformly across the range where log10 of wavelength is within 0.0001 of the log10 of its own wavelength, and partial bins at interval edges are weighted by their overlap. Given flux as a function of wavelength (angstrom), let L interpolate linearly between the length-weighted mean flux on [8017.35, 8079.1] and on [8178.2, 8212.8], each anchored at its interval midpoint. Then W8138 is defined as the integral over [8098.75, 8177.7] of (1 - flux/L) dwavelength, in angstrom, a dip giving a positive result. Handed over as -2.58 angstrom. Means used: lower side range 47.3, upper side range 44.3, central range 46.9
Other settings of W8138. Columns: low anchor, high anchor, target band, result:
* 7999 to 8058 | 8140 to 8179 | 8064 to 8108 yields 0.55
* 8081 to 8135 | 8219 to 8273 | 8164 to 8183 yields -0.19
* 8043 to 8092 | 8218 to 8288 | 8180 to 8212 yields 1.63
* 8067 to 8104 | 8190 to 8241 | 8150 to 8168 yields -0.51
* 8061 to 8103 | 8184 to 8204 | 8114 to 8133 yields -0.62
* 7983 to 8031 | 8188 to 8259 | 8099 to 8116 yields -0.31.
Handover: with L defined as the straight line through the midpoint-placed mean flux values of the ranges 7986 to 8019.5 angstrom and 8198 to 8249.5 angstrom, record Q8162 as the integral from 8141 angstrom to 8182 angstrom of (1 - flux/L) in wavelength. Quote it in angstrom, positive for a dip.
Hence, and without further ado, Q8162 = -0.59 angstrom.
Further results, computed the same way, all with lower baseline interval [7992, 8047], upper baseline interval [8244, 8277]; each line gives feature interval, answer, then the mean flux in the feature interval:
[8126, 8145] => 0.1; 46.7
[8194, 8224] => 1.5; 44.4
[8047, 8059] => 0.1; 47.2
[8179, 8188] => 0.6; 43.7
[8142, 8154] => 0.1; 46.7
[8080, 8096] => 0.1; 46.8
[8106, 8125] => -0.1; 47.3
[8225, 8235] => 0.1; 46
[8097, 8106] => 0.2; 46.1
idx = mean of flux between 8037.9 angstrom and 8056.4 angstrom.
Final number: 47.4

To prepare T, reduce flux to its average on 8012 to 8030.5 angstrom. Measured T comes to 47.5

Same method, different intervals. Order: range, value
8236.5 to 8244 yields 45.9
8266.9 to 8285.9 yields 47.3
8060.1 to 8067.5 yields 46.5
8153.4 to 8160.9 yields 47.8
